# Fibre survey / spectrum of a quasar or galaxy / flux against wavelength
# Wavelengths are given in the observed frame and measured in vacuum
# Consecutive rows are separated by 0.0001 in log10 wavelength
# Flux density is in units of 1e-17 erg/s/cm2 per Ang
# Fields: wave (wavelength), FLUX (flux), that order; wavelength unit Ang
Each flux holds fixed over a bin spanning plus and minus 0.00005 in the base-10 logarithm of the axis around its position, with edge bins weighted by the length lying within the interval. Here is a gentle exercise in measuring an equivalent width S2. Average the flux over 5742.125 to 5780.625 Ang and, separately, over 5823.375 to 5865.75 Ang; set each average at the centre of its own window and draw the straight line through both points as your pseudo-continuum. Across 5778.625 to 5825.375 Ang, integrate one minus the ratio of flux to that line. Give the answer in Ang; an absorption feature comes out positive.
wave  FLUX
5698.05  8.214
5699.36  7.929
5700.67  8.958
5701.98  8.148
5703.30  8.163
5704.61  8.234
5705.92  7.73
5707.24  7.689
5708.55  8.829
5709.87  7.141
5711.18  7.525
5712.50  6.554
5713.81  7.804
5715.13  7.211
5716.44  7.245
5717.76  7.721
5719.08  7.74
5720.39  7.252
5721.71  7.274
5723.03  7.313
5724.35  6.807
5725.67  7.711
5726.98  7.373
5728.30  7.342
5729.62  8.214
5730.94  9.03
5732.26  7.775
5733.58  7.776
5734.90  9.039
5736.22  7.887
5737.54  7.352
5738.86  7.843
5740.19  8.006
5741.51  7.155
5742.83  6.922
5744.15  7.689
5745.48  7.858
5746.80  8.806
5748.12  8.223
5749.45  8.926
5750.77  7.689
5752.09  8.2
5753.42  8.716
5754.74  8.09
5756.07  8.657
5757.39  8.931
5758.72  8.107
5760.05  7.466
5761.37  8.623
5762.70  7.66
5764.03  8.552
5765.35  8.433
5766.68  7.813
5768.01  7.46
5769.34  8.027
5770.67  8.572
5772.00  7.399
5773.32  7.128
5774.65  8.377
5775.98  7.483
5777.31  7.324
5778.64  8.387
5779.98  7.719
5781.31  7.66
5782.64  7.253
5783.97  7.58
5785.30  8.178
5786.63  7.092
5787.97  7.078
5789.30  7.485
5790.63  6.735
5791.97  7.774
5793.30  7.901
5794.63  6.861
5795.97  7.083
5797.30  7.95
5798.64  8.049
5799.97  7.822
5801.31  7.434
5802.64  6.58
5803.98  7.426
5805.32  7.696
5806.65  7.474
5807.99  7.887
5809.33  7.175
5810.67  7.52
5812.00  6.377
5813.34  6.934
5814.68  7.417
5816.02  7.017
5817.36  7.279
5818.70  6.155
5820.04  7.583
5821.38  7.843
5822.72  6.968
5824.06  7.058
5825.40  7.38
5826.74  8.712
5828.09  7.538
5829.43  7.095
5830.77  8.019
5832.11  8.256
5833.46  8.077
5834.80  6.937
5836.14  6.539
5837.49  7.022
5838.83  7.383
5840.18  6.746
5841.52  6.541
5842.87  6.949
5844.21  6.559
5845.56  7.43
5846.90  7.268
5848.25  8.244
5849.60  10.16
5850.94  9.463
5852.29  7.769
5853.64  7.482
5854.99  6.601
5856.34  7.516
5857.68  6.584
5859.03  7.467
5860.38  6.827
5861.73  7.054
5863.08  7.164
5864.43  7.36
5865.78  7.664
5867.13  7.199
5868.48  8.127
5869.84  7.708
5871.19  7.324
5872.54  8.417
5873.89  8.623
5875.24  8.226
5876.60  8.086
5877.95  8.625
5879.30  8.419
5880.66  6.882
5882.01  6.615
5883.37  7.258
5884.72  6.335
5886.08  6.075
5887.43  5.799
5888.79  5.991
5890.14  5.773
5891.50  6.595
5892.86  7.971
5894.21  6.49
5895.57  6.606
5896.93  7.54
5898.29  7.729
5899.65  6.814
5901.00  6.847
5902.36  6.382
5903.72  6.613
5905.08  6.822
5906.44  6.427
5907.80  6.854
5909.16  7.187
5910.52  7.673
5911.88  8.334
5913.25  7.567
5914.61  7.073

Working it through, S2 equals 2.3 Ang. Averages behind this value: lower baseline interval 8.04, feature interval 7.37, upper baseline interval 7.46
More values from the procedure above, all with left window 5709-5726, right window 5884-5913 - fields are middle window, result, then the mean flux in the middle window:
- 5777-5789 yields -0.7 Ang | 7.59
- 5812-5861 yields -2.8 Ang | 7.4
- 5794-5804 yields -0.4 Ang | 7.4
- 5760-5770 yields -1.2 Ang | 8.04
